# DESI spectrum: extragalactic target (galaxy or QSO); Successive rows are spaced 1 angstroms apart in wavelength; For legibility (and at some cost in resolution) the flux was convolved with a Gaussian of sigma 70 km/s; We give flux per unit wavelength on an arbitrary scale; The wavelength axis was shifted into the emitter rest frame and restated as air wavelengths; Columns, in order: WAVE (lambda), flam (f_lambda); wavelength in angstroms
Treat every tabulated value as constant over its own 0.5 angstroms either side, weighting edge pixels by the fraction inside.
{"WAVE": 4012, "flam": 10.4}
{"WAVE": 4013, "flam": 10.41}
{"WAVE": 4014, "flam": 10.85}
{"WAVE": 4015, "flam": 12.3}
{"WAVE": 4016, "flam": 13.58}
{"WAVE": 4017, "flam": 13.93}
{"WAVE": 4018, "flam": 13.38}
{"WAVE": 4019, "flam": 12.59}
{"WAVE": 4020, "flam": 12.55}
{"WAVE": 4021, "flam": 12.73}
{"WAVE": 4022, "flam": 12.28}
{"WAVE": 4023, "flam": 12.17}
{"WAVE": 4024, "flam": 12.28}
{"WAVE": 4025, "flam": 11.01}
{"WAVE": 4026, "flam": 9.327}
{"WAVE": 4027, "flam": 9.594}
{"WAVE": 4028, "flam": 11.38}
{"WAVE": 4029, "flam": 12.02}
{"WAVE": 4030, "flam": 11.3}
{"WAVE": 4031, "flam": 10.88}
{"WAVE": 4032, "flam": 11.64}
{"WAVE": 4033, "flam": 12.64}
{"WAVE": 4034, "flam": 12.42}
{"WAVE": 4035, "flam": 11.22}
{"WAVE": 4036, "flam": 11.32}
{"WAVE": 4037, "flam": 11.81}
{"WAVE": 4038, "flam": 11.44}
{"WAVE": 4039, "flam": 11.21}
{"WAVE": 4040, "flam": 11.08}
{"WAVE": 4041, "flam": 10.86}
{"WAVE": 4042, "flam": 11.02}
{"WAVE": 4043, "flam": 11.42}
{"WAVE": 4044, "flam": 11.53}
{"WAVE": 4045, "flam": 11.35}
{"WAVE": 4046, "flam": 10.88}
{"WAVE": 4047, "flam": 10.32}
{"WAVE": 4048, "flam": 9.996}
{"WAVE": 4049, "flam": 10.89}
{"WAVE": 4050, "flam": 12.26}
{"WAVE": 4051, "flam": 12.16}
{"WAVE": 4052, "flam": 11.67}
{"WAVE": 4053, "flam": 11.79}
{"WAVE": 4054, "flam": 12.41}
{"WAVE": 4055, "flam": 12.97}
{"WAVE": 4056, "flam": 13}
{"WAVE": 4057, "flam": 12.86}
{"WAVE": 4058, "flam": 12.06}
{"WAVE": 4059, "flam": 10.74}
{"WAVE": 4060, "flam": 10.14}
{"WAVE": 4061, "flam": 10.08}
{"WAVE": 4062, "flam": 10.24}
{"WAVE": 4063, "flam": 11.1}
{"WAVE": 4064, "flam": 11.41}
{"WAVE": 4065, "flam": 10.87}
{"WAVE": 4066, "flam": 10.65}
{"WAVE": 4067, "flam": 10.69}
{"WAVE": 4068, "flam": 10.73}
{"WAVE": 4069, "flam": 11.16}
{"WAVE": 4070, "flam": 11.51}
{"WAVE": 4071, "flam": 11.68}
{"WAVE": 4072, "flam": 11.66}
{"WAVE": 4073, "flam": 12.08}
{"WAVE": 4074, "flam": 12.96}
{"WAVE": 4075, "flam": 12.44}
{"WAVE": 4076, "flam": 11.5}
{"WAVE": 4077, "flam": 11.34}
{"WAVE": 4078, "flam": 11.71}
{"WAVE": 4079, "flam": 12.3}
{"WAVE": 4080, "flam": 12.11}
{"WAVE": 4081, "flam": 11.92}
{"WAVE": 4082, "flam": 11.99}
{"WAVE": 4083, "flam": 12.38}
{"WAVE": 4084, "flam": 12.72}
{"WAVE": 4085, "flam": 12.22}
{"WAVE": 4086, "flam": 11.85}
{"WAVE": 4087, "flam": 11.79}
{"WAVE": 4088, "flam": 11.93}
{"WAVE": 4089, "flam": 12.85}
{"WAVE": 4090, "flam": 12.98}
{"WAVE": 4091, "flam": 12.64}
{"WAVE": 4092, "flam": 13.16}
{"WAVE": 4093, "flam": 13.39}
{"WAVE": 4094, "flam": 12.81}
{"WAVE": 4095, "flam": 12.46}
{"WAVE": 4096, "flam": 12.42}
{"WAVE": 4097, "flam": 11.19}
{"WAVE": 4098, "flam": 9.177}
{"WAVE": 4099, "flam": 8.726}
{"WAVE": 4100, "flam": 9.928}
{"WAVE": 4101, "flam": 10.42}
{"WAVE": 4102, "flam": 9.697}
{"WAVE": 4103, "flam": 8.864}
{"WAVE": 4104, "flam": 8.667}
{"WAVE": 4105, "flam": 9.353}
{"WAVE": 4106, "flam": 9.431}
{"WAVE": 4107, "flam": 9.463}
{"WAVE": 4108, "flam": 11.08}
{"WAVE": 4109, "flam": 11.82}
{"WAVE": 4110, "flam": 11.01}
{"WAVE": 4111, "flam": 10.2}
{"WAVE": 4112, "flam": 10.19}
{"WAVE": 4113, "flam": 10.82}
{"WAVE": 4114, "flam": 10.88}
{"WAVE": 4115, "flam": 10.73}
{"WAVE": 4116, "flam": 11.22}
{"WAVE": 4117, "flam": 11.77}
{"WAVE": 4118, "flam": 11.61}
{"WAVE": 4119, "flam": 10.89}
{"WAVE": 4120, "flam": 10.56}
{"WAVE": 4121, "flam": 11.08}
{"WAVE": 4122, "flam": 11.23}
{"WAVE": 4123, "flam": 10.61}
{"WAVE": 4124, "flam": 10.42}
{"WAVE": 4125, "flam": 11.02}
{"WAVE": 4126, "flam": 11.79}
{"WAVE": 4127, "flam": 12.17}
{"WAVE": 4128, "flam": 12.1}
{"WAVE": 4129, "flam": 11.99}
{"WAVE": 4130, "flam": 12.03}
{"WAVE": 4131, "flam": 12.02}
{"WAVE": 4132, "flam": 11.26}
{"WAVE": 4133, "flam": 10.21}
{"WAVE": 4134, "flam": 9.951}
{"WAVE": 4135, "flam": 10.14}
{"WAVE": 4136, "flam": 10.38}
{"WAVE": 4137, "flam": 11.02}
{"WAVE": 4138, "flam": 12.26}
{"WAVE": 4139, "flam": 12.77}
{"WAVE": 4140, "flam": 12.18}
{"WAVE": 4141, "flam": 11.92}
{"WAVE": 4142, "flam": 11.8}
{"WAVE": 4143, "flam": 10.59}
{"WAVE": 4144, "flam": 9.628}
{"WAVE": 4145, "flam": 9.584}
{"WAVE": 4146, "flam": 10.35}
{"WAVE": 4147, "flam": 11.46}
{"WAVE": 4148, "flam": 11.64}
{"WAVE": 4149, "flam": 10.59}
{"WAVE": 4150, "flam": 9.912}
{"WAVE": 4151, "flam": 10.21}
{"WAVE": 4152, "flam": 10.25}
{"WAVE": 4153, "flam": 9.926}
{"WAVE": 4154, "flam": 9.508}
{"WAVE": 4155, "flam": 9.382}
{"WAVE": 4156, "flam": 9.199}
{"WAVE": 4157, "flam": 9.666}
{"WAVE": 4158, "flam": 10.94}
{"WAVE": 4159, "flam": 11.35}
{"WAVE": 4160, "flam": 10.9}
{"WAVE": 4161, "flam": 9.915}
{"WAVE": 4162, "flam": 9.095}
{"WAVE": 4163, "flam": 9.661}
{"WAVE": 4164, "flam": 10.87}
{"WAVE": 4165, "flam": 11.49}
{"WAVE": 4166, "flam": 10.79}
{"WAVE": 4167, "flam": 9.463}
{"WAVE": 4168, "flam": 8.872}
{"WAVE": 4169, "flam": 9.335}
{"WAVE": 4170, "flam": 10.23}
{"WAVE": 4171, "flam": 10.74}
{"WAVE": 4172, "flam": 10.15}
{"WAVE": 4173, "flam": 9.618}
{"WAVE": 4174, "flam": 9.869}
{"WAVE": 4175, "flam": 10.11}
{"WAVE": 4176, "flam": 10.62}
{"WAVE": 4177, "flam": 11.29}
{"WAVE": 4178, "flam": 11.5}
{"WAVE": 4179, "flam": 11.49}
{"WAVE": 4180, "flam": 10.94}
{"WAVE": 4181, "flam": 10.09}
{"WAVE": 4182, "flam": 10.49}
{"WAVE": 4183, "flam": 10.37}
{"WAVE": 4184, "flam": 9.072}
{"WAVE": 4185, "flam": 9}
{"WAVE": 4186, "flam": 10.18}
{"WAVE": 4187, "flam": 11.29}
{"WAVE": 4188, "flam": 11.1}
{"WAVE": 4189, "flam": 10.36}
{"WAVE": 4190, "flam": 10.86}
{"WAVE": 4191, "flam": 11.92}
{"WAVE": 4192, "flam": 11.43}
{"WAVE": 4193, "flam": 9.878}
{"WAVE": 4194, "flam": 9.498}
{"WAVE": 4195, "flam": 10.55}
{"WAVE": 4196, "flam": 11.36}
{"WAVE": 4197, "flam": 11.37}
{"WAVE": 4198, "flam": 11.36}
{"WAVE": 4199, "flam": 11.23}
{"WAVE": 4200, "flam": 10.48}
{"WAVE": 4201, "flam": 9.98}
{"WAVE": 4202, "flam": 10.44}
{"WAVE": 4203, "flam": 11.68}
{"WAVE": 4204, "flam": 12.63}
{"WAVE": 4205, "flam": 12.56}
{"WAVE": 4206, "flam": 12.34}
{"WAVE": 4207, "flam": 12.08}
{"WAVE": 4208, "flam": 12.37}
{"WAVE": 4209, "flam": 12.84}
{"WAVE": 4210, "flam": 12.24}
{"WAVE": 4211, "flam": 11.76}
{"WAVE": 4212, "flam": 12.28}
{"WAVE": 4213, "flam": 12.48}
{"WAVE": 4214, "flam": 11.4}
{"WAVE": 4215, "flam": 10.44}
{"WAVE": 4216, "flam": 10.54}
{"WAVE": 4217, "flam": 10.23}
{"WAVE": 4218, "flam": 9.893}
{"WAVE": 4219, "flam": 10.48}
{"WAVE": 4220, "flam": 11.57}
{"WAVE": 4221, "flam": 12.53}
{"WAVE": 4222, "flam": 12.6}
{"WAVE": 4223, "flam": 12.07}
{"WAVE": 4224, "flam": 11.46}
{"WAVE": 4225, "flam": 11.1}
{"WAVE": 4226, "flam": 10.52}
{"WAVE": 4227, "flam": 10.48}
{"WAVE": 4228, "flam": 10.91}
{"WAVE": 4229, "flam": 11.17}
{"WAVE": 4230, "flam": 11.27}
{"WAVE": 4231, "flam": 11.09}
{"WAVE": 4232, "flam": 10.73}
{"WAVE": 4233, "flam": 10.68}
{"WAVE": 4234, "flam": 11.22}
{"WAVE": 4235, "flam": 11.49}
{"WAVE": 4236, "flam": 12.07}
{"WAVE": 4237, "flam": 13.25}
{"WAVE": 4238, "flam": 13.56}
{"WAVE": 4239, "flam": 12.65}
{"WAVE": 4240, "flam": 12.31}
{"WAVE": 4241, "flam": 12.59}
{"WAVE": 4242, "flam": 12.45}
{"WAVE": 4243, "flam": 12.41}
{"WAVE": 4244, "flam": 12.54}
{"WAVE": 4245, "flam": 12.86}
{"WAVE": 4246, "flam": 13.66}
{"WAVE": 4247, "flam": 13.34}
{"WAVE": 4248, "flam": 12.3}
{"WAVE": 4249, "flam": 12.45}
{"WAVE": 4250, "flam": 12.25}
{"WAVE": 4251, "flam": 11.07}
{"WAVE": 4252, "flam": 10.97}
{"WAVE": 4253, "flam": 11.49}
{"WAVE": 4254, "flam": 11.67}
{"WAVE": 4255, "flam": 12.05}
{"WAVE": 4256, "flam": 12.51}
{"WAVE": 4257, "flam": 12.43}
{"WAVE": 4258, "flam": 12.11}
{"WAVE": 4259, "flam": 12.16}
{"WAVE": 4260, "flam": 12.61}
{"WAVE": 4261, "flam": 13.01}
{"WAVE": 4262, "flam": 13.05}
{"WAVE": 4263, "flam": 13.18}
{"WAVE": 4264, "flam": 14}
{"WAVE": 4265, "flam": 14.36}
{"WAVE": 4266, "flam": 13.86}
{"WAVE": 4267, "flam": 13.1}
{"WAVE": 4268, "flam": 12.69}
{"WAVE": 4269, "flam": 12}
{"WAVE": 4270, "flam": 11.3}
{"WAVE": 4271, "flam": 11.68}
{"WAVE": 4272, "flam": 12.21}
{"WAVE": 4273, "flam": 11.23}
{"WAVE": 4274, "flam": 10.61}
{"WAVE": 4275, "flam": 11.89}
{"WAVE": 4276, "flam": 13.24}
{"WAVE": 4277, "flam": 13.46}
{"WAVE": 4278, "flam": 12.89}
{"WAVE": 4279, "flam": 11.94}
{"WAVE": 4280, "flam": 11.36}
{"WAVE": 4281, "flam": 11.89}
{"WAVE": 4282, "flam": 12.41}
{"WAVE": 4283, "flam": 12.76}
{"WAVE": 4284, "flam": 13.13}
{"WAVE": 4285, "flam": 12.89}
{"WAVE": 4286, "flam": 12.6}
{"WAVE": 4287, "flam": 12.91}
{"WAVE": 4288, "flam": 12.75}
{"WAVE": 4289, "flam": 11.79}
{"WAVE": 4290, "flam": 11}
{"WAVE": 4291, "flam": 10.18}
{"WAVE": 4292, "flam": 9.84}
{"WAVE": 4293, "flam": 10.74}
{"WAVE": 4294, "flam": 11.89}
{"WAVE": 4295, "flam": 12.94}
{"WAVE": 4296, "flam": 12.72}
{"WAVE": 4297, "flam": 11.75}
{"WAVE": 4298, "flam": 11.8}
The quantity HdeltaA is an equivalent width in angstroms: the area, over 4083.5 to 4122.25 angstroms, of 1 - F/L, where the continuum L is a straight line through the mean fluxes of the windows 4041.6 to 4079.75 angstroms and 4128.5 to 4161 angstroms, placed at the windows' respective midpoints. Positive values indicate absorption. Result 0.05 angstroms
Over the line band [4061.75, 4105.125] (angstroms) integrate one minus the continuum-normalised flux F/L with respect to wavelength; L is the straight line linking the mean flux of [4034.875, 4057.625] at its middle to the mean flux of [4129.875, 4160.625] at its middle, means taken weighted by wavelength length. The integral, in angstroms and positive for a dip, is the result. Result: -0.9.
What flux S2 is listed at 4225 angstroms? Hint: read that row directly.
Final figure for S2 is 11.1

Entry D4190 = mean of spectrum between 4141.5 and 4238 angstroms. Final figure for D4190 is 10.8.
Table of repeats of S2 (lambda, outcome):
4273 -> 11.23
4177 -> 11.29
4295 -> 12.94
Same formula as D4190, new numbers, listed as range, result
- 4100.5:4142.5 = 10.9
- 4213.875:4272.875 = 12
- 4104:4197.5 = 10.6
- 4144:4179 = 10.3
